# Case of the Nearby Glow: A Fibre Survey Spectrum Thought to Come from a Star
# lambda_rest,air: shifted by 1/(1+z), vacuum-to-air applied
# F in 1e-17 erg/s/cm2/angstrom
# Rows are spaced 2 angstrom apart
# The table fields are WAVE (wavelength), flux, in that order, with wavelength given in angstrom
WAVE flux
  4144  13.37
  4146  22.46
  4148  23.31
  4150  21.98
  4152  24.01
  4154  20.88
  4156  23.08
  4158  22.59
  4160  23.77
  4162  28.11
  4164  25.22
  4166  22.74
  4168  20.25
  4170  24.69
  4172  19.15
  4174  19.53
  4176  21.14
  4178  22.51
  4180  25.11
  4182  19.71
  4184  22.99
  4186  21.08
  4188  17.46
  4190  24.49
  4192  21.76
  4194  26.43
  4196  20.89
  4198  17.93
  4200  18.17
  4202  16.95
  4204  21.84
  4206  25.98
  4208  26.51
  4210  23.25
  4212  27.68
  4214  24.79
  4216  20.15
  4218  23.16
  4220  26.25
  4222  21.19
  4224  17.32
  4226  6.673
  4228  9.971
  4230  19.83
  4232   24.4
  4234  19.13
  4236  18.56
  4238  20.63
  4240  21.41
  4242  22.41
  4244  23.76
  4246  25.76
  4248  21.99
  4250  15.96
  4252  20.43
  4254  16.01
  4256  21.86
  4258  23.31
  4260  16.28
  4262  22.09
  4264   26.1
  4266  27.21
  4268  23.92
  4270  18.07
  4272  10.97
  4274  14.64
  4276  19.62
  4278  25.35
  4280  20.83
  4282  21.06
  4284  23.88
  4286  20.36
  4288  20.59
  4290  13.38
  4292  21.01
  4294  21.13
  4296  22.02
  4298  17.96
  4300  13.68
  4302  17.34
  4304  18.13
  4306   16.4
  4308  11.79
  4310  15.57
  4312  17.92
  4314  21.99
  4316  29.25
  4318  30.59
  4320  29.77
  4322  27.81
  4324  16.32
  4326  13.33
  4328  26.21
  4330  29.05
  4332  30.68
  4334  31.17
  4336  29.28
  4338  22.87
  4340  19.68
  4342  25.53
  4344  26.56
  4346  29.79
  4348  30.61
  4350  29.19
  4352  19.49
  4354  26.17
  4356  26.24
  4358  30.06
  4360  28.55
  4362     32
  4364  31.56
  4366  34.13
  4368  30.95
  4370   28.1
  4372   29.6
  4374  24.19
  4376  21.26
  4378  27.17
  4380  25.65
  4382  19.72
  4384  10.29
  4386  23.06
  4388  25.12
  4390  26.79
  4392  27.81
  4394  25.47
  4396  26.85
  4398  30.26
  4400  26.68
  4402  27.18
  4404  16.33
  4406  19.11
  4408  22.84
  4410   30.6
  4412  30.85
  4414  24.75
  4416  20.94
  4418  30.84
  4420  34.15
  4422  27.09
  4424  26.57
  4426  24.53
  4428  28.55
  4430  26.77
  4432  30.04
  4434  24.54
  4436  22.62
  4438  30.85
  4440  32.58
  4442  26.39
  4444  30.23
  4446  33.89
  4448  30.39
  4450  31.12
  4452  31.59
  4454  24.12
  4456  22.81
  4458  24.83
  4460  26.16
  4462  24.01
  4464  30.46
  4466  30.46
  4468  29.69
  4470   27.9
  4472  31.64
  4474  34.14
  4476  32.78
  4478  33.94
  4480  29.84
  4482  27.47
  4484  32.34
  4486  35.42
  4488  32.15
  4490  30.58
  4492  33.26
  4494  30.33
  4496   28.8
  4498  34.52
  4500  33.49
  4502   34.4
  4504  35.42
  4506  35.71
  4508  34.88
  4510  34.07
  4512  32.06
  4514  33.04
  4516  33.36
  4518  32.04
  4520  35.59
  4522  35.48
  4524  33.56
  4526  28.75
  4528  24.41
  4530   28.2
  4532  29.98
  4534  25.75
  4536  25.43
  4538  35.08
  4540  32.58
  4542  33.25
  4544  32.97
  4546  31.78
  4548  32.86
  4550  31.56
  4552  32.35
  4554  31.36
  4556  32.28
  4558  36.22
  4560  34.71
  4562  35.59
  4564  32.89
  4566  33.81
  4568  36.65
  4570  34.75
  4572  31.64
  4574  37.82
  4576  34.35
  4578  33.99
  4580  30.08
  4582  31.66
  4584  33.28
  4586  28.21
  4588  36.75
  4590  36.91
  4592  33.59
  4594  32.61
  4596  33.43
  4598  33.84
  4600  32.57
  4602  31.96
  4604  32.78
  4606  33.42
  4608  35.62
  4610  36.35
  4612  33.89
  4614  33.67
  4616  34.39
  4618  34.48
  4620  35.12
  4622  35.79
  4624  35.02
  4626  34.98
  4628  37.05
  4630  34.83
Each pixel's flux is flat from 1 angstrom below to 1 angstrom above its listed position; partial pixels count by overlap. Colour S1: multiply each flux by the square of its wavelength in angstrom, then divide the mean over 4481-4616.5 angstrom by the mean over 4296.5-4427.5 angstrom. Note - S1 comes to 1.43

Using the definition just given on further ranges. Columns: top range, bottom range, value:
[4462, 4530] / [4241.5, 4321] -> 1.72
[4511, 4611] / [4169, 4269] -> 1.80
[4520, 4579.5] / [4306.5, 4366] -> 1.40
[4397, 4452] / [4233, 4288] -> 1.43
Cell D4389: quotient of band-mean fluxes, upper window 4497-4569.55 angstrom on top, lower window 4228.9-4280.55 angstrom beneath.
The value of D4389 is 1.57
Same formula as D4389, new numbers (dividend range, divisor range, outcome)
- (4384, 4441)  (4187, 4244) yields 1.25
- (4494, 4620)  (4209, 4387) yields 1.47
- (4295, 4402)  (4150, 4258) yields 1.15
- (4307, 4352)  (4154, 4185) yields 1.09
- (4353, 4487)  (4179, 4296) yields 1.32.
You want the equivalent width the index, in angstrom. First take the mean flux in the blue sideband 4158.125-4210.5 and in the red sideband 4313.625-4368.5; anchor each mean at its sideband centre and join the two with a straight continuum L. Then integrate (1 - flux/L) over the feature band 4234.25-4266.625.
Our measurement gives 3.9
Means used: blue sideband 22.2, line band 21.4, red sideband 27.1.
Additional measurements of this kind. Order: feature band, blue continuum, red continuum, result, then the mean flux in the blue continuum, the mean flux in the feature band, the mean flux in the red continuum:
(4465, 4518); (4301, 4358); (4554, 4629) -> -3.74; 24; 32.4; 34.1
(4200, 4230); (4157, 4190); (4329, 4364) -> 3.61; 22.3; 20.7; 27.6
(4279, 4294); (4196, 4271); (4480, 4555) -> 1.83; 21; 20.2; 32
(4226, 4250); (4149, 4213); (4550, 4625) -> 4.12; 22.4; 19.9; 33.9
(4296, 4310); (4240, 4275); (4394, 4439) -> 3.77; 20.7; 16.3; 26.5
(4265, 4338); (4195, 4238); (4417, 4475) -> 6.79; 20.5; 21.4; 28.6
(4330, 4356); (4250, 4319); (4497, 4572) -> -4.42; 20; 26.8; 32.7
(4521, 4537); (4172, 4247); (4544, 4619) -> 1.46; 21.2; 28.9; 33.6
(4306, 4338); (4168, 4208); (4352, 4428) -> 1.20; 21.6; 23.8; 26.2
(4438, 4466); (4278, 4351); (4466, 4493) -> 1.43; 22.6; 28.5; 31.6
